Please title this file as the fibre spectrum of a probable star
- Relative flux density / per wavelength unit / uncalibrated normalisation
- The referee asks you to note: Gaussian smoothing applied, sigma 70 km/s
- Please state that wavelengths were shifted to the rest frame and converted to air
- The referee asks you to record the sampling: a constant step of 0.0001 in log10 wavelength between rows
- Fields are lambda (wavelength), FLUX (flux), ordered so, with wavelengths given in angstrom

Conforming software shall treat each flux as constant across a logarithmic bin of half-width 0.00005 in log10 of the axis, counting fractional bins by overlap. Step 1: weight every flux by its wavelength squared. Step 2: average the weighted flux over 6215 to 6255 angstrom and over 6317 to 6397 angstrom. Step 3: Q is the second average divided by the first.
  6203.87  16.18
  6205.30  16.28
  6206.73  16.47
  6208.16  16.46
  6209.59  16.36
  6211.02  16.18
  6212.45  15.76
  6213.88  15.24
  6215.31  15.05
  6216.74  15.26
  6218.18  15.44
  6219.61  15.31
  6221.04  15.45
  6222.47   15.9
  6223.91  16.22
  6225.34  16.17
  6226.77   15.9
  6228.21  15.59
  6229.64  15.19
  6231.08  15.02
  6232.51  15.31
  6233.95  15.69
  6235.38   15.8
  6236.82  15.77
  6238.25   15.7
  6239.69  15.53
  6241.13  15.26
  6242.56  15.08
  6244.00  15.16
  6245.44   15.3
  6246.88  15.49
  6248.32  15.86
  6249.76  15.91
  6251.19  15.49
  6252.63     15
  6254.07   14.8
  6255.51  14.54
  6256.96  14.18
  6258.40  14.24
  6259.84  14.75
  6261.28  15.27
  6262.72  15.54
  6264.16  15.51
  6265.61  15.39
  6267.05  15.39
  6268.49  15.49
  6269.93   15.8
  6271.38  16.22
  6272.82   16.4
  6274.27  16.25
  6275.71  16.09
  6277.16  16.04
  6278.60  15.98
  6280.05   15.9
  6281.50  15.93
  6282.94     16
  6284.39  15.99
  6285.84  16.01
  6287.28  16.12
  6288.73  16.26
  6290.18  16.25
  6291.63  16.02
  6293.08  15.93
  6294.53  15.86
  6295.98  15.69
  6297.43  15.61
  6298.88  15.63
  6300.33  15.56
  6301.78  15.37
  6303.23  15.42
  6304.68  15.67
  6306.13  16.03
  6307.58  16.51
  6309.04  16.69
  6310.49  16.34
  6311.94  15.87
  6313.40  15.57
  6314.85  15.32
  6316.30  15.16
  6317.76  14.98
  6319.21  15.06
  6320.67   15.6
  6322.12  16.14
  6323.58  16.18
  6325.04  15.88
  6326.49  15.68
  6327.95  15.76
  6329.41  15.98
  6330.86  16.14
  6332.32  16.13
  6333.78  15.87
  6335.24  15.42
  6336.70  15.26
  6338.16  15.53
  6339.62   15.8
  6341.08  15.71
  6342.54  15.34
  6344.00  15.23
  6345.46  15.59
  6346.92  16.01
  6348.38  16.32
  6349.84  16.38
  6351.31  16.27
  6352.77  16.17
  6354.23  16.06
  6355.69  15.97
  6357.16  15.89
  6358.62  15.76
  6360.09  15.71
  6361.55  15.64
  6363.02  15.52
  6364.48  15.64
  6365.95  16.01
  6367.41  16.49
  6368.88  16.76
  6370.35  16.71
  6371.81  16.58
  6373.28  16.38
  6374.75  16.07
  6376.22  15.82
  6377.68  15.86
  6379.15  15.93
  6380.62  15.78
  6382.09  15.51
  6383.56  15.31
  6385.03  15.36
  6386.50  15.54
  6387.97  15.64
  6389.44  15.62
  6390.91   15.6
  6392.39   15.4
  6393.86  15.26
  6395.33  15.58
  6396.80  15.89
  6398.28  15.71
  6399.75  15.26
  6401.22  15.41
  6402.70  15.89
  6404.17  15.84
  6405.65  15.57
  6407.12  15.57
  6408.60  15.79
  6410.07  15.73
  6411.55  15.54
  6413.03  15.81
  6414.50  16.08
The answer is 1.06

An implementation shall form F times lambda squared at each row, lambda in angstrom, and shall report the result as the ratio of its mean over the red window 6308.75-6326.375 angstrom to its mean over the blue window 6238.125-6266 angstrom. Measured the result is 1.06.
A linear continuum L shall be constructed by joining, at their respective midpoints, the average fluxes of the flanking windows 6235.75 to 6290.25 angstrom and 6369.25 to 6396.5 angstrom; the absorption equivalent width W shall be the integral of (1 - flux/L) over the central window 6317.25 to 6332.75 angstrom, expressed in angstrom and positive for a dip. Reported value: -0.09 angstrom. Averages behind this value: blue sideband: 15.6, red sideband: 15.8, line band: 15.8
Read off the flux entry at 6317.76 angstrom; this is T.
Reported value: 14.98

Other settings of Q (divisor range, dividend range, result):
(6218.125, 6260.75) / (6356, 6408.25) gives 1.07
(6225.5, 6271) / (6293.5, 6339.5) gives 1.05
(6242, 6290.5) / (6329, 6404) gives 1.05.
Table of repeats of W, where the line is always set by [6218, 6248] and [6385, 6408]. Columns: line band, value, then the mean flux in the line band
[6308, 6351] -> -0.6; 15.8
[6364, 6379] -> -0.6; 16.2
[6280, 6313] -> -0.8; 15.9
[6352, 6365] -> -0.2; 15.8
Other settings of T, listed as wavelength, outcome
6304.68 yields 15.67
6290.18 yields 16.25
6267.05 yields 15.39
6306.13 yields 16.03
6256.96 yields 14.18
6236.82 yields 15.77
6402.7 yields 15.89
